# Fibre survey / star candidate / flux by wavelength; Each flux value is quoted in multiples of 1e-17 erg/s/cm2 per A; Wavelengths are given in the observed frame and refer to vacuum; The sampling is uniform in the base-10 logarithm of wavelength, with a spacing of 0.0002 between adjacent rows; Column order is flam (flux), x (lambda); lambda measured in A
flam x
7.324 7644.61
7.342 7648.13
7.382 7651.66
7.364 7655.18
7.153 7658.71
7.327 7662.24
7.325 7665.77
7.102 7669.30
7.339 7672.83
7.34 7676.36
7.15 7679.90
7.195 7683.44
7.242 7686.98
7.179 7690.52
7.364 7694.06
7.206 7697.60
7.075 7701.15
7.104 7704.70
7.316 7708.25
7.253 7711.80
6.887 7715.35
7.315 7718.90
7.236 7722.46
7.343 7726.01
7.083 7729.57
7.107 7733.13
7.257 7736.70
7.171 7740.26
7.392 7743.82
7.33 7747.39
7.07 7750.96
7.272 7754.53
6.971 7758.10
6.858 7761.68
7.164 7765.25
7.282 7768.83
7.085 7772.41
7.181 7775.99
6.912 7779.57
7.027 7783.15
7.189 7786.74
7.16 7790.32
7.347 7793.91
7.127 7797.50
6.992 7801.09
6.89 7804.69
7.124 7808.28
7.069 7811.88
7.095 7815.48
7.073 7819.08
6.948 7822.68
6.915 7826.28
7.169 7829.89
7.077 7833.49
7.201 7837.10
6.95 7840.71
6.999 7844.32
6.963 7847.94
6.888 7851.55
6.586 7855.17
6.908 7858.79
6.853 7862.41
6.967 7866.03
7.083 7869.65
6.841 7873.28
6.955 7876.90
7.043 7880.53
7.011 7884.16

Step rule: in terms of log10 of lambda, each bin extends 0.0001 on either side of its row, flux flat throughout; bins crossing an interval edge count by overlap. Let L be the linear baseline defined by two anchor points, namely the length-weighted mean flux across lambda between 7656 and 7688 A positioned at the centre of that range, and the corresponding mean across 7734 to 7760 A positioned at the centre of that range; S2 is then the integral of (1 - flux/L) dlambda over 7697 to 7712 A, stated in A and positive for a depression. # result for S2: 0.1 A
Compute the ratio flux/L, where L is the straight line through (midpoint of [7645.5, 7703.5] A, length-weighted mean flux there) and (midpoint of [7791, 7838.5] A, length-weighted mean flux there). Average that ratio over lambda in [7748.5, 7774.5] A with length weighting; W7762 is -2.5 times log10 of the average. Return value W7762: 0.006 mag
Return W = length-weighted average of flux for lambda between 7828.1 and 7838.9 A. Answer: 7.15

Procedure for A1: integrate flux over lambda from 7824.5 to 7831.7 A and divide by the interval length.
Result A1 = 7.04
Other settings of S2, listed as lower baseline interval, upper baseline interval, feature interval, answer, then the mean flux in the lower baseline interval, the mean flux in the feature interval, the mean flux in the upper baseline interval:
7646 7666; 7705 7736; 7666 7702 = 0.2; 7.31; 7.23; 7.19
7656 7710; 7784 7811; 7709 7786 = 0.1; 7.23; 7.15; 7.11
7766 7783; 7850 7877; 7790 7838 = -0.5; 7.11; 7.08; 6.88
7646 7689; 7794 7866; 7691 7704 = 0.0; 7.27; 7.2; 7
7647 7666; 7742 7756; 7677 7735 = 0.7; 7.31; 7.19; 7.27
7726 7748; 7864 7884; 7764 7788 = 0.1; 7.23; 7.12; 6.98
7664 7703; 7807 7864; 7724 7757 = -0.4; 7.23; 7.22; 6.99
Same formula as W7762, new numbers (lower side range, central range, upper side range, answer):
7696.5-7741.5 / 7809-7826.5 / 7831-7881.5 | -0.003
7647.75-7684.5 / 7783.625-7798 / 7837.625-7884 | -0.022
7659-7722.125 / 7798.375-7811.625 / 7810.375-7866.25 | 0.002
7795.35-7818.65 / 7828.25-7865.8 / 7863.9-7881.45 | 0.007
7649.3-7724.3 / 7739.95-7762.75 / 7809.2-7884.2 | -0.004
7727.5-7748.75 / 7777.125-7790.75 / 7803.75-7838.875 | 0.009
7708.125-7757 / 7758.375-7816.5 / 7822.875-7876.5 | 0.000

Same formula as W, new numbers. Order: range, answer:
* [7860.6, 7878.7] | 6.94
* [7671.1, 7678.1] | 7.34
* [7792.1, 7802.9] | 7.15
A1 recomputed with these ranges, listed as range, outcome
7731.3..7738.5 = 7.18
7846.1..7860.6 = 6.83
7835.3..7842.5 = 7.08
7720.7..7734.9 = 7.2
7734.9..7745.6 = 7.27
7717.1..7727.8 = 7.3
